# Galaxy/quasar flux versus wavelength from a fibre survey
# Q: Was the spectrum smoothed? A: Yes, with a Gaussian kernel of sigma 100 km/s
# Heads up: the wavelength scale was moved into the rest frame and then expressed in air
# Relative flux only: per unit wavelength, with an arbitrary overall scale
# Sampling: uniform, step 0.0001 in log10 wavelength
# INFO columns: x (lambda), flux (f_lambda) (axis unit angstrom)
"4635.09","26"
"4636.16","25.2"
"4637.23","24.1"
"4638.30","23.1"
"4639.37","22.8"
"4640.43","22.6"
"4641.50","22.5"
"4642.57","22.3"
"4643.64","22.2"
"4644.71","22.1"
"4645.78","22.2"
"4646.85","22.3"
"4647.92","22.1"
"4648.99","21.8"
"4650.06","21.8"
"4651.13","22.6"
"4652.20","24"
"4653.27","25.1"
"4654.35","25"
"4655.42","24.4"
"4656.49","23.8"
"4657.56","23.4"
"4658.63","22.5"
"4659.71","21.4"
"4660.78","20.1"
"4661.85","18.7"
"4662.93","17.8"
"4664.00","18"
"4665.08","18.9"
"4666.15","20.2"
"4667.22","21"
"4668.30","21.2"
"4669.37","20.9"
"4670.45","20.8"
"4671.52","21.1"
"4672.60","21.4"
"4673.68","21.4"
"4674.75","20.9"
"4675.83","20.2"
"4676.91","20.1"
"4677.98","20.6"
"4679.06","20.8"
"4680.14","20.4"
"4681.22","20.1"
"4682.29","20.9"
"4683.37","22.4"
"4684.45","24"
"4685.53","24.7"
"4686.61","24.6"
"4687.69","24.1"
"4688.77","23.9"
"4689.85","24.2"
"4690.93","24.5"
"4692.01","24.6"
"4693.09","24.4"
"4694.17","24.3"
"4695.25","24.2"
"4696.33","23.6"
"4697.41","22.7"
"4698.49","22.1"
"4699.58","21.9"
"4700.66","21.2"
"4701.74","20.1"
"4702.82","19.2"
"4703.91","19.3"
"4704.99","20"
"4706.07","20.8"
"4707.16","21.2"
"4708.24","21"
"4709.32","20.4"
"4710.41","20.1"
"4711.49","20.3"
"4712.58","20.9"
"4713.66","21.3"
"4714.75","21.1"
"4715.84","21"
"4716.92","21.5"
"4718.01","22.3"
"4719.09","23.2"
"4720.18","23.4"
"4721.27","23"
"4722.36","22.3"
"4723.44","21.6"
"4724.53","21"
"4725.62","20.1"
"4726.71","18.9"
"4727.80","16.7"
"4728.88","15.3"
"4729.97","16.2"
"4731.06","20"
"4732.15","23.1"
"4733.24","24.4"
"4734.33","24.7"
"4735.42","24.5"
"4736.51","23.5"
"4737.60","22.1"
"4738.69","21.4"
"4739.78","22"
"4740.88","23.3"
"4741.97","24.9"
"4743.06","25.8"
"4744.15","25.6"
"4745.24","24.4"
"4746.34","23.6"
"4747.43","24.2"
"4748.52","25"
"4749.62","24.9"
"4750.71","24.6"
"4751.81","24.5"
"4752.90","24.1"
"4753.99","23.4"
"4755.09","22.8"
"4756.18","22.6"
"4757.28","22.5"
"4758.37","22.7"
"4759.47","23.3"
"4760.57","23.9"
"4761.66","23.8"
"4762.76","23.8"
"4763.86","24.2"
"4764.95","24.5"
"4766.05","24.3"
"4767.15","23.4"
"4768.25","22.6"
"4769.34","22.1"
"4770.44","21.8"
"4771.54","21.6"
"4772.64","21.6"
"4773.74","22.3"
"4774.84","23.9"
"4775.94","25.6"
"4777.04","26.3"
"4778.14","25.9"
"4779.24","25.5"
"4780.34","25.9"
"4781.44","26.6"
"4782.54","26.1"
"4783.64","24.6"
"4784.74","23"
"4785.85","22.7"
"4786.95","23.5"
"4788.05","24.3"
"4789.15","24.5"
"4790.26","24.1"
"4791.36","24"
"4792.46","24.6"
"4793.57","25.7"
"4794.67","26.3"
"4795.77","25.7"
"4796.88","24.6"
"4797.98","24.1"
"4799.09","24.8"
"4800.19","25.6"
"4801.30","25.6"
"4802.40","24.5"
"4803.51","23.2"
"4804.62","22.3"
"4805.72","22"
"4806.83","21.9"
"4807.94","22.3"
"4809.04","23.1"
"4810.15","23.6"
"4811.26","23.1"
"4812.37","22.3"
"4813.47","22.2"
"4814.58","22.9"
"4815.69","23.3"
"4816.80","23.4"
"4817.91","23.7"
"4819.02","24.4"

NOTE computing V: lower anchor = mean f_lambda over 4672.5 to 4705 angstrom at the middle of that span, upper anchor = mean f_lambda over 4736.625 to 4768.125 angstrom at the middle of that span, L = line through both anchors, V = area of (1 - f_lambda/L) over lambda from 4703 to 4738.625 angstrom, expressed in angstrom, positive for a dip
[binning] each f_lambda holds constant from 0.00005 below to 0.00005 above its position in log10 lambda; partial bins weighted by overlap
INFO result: 2.9 angstrom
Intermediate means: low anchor 22.2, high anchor 23.7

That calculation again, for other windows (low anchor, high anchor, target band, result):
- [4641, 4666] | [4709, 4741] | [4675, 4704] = -1.0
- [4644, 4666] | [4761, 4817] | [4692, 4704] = 0.1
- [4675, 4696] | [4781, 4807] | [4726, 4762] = 1.3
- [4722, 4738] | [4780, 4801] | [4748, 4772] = -0.7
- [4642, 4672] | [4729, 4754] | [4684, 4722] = 0.6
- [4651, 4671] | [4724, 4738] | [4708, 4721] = -0.3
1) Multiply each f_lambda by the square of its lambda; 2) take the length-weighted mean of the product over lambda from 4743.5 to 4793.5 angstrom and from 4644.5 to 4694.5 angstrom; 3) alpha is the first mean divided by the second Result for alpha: 1.14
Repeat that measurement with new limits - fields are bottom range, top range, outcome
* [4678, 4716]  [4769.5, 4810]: 1.14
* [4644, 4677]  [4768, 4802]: 1.19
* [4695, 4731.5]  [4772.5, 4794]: 1.22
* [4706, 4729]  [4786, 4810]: 1.19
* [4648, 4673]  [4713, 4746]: 1.05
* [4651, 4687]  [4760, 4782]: 1.16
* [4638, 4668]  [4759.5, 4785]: 1.15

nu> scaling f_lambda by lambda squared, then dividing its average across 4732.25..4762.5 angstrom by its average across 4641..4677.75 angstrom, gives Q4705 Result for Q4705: 1.1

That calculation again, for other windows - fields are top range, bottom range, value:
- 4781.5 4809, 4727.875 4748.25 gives 1.09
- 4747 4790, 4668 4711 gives 1.13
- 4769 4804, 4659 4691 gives 1.20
